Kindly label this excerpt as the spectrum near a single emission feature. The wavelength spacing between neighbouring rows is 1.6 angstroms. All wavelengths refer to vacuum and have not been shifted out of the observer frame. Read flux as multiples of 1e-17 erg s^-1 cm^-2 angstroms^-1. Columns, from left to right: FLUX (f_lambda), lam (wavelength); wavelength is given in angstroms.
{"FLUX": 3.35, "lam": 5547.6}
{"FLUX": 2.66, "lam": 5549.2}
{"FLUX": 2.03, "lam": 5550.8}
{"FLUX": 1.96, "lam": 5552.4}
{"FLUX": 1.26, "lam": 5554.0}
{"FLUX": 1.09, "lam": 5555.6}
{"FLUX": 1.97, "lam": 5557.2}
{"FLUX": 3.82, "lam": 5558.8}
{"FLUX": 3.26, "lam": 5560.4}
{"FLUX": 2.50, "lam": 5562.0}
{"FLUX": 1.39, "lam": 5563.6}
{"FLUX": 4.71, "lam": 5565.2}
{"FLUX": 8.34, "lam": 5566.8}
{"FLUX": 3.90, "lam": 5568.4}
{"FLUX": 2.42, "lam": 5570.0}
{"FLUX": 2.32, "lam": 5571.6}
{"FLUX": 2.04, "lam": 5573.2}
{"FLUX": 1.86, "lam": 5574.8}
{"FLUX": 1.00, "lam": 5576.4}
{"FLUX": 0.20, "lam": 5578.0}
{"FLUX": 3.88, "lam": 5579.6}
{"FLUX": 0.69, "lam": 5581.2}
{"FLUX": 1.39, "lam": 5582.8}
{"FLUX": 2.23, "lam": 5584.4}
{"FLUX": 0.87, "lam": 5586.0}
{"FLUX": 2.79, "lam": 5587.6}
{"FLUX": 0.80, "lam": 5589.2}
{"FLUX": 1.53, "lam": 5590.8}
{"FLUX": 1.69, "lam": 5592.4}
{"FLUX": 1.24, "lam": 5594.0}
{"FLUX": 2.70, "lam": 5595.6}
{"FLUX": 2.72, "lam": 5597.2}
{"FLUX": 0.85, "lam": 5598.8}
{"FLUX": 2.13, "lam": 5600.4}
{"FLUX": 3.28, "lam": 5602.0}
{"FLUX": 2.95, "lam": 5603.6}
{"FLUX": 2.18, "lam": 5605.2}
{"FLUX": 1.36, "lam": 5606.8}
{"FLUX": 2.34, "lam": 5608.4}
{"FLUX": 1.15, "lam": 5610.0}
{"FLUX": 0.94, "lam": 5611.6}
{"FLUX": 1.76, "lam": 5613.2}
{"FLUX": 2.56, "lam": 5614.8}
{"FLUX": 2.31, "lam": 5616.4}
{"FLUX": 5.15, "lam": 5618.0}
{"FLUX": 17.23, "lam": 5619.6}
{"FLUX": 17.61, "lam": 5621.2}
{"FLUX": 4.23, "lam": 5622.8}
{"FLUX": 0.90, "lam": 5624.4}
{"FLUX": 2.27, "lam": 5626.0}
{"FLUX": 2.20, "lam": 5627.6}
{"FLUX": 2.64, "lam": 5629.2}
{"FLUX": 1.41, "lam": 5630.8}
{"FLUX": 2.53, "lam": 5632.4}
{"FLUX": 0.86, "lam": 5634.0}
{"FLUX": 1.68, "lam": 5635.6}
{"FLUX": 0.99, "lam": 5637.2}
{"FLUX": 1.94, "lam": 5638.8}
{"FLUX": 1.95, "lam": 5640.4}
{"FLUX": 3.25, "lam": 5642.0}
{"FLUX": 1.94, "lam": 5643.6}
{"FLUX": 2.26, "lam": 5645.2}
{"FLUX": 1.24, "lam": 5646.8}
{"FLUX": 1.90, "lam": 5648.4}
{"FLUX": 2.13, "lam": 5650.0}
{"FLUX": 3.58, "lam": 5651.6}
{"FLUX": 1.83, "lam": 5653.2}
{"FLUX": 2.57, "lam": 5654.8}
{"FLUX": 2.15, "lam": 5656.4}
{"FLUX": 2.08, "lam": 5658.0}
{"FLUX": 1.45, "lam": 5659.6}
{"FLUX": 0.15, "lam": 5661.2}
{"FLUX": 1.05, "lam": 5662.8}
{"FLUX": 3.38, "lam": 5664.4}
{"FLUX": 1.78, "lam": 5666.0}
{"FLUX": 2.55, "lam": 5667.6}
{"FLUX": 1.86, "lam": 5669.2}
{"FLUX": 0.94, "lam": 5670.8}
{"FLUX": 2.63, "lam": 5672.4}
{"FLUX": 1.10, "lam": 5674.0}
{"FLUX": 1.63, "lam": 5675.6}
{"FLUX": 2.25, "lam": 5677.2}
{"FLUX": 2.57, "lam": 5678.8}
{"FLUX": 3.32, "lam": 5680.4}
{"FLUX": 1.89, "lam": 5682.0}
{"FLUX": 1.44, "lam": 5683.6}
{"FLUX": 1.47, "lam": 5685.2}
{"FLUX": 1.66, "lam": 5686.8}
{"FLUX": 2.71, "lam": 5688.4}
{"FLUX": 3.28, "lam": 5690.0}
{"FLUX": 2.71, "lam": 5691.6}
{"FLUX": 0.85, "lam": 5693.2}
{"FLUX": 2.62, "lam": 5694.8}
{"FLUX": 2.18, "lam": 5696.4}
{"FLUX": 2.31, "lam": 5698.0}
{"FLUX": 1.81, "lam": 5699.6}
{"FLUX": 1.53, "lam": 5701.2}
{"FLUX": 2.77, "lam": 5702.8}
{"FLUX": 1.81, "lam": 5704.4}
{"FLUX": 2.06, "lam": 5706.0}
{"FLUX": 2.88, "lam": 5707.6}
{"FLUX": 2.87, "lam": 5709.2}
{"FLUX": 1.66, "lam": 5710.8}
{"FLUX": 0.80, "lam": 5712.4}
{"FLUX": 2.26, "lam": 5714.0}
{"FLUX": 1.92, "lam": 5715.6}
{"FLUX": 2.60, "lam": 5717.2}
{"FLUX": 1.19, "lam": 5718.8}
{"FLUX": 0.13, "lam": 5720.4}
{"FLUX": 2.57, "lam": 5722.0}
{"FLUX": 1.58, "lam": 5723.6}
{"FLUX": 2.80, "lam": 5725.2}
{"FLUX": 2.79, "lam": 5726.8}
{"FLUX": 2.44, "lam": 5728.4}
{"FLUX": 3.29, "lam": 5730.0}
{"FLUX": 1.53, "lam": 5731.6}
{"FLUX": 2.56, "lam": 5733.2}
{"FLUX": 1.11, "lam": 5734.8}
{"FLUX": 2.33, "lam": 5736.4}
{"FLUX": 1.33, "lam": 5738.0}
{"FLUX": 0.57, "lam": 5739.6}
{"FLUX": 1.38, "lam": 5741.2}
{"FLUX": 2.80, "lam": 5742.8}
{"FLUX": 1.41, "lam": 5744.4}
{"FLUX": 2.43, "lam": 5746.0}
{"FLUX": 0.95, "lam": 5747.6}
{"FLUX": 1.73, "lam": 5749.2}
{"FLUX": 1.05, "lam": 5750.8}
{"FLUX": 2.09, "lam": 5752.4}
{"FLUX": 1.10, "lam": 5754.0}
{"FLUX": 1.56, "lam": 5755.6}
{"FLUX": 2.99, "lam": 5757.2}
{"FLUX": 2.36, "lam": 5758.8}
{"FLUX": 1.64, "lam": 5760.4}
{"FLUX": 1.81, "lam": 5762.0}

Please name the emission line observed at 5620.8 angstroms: [O III] 5007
